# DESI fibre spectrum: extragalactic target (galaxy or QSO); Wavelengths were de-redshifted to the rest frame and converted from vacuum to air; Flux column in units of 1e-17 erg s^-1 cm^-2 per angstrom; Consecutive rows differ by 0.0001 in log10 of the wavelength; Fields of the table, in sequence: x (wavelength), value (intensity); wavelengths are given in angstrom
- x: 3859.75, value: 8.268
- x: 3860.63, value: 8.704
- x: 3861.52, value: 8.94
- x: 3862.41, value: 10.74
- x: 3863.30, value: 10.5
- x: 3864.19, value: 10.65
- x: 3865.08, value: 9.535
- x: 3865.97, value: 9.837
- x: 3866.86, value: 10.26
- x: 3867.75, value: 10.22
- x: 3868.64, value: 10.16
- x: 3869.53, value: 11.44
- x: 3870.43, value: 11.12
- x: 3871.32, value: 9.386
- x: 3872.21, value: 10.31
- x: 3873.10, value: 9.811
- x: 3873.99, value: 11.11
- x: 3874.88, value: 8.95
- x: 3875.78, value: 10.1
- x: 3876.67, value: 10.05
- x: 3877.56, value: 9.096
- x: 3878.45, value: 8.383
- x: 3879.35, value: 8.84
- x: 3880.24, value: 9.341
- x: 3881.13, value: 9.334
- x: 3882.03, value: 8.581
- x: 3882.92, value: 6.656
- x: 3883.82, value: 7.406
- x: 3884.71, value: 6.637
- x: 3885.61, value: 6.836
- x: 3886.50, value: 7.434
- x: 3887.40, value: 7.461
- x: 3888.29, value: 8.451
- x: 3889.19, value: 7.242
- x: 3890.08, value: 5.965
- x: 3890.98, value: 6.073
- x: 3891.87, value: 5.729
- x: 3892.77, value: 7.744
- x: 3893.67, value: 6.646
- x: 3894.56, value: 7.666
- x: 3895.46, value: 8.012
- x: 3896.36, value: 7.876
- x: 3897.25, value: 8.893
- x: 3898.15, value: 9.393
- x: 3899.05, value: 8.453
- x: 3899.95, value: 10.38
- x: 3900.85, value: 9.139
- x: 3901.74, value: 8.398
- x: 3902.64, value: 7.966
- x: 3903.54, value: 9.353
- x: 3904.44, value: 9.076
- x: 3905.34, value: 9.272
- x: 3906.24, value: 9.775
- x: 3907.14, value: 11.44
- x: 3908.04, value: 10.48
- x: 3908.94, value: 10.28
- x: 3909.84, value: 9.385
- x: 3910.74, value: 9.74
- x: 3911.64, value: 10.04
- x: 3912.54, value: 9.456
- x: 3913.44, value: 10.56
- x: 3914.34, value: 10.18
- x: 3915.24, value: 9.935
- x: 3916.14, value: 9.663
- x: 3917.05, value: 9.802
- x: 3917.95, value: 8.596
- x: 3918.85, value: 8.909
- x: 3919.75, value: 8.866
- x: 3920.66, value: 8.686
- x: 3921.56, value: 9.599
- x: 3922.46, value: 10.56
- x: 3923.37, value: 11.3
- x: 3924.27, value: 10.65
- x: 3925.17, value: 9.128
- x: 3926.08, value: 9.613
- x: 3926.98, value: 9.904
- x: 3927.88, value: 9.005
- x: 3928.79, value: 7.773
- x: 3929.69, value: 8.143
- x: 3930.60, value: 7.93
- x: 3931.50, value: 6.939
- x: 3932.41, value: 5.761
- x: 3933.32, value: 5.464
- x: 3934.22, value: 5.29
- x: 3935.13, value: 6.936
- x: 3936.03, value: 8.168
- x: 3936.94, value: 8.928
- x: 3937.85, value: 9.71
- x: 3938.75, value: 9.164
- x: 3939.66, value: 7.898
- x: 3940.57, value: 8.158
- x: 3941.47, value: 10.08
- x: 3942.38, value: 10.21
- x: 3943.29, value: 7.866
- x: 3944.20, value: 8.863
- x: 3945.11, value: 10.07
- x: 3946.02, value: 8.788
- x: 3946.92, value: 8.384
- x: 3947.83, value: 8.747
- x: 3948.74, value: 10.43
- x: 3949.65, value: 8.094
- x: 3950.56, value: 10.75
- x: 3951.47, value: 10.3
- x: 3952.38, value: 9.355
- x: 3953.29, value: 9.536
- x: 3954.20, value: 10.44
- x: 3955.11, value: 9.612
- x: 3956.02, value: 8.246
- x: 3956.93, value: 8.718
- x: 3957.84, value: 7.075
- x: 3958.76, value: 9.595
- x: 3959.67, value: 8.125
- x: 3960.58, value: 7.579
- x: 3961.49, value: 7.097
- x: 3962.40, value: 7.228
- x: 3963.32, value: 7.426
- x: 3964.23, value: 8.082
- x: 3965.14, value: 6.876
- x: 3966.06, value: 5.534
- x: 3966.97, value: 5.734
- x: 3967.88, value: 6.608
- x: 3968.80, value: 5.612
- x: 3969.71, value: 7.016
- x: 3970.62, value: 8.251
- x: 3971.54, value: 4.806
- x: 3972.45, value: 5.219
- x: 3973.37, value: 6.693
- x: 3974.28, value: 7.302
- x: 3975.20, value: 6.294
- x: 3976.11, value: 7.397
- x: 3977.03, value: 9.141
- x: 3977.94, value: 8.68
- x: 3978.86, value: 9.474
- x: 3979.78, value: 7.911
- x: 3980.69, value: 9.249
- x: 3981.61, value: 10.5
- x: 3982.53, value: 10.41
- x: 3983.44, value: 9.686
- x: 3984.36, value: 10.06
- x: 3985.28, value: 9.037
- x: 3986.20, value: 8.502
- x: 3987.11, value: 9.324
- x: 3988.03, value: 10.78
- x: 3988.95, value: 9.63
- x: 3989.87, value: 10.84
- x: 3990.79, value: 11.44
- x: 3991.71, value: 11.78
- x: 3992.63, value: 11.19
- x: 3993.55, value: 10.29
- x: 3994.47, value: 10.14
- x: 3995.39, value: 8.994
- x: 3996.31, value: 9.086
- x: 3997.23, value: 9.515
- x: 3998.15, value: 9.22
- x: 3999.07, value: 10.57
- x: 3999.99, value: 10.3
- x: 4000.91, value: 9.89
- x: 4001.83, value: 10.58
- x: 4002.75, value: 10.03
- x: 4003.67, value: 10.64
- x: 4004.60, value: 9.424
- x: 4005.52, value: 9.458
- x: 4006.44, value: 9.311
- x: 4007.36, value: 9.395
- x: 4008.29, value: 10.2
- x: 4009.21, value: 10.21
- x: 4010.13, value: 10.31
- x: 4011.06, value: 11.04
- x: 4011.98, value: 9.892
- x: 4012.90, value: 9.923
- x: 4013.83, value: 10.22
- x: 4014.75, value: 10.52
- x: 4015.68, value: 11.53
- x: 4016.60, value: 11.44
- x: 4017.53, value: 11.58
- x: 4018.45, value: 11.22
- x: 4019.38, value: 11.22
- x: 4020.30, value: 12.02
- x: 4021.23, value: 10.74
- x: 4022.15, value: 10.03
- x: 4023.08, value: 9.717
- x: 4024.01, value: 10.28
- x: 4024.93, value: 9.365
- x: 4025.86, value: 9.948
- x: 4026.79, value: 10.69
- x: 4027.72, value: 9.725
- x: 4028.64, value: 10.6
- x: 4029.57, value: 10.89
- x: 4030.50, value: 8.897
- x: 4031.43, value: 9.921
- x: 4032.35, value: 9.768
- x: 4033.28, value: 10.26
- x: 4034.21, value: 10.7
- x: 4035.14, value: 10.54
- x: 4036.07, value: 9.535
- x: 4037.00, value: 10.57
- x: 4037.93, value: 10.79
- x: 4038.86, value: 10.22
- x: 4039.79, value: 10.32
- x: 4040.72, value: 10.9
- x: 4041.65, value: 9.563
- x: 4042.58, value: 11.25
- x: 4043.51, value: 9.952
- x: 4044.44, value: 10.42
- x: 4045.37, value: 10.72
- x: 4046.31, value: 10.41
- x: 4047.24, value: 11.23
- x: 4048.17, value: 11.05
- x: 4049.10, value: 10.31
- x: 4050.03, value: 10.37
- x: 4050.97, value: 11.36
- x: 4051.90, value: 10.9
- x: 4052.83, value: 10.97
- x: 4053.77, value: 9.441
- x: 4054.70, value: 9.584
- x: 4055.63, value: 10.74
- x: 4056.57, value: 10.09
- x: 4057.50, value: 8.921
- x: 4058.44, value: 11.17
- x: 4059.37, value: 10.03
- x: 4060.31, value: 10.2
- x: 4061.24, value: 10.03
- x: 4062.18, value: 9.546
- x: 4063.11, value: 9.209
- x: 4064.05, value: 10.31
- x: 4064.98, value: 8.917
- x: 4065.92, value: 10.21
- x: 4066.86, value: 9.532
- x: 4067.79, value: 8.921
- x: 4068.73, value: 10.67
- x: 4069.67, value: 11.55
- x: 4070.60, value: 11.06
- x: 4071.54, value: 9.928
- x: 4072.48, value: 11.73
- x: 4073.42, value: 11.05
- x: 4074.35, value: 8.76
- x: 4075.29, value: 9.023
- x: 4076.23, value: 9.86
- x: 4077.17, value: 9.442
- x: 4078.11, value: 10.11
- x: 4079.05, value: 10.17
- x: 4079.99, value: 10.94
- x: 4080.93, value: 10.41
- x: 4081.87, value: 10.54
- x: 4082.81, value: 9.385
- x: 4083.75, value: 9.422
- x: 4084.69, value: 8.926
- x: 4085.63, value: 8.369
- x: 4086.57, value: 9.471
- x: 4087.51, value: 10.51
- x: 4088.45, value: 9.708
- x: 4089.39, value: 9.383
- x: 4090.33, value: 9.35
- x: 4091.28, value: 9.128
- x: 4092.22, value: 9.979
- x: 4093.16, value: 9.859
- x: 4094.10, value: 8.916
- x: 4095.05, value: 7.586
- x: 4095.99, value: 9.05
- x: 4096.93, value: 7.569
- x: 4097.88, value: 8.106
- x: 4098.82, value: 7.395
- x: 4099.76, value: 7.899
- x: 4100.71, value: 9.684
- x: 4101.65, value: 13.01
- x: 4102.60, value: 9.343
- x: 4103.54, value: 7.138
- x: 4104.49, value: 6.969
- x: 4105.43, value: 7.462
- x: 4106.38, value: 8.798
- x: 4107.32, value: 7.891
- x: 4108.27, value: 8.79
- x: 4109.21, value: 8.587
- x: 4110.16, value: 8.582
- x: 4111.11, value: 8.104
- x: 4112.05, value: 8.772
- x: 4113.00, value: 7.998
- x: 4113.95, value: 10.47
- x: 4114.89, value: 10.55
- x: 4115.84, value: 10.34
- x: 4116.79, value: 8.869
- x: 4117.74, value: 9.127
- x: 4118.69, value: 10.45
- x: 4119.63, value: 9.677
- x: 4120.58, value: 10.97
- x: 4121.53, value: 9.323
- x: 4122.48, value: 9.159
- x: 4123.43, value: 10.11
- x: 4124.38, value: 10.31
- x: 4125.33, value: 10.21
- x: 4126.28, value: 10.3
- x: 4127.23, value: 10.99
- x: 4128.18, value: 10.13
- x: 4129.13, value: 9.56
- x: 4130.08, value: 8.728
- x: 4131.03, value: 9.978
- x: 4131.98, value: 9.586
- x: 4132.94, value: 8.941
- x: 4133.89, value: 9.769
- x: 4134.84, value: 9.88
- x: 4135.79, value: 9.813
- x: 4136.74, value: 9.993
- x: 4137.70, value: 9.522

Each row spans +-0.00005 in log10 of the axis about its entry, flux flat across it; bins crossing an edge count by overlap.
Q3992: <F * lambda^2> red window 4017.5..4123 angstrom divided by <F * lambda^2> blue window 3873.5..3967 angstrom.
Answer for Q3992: 1.22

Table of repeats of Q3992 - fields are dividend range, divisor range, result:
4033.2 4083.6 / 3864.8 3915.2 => 1.25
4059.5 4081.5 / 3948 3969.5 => 1.30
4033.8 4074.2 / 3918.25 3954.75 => 1.24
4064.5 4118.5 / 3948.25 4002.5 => 1.13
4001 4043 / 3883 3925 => 1.25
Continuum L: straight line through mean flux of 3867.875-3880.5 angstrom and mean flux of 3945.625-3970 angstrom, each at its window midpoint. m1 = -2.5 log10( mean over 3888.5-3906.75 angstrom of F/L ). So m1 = 0.152 mag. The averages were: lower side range 9.88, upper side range 8.19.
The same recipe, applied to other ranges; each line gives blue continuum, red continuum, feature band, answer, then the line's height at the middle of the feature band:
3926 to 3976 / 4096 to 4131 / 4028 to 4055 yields -0.20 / 8.68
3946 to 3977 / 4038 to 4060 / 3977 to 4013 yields -0.12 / 8.84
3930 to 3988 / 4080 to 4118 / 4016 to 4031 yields -0.22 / 8.6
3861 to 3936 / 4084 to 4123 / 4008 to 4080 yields -0.15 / 9.02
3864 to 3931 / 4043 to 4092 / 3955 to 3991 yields 0.17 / 9.51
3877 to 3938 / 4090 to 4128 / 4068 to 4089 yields -0.11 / 9.09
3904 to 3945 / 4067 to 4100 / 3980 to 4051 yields -0.10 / 9.34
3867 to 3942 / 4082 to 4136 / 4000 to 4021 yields -0.16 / 9.06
